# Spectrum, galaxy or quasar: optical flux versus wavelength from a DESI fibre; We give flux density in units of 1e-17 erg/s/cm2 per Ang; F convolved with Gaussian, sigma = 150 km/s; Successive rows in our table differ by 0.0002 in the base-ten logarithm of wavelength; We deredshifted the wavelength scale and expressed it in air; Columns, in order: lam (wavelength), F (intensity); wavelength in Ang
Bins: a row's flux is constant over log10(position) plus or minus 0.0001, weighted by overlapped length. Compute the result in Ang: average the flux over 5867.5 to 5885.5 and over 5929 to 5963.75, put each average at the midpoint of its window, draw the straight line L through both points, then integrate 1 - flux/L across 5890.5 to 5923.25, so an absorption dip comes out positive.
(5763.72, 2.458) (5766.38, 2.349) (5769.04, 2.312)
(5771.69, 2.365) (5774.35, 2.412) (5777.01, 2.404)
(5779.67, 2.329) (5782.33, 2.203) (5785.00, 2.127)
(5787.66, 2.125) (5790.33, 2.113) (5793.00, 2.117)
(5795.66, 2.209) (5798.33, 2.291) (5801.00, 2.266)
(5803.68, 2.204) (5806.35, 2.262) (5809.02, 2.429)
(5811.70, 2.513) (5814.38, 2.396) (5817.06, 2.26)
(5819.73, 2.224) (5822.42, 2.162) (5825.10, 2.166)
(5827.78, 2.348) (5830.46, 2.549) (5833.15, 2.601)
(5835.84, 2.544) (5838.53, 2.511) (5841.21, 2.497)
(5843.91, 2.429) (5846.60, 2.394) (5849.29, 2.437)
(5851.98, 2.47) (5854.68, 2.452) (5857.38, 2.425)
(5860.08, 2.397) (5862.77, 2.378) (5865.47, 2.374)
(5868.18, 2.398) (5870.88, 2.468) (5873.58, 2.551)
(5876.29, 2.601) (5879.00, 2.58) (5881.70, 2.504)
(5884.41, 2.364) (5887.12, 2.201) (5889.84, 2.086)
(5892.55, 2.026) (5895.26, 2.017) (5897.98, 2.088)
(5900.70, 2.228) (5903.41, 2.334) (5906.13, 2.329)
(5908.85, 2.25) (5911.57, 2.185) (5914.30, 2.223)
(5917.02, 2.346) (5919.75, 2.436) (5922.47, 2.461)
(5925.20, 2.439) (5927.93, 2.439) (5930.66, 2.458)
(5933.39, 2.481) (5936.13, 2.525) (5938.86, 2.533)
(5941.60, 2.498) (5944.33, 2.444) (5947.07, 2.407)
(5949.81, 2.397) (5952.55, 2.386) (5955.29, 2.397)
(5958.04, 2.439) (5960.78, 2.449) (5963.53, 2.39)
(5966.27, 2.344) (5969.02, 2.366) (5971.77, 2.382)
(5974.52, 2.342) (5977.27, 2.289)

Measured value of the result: 3.2 Ang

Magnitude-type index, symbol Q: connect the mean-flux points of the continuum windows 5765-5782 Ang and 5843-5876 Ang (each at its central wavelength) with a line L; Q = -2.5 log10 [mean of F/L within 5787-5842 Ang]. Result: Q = 0.03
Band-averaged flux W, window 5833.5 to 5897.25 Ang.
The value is 2.4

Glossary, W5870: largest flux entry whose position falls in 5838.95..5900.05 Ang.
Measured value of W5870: 2.601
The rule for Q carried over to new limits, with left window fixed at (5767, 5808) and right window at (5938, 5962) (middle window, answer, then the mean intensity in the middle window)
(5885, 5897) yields 0.131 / 2.1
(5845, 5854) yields -0.052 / 2.44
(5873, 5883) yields -0.091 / 2.56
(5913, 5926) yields 0.010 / 2.38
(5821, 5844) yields -0.054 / 2.42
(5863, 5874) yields -0.040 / 2.43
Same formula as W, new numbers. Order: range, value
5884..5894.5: 2.14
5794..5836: 2.33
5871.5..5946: 2.36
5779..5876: 2.35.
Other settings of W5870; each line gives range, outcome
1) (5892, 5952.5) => 2.533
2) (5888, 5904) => 2.334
